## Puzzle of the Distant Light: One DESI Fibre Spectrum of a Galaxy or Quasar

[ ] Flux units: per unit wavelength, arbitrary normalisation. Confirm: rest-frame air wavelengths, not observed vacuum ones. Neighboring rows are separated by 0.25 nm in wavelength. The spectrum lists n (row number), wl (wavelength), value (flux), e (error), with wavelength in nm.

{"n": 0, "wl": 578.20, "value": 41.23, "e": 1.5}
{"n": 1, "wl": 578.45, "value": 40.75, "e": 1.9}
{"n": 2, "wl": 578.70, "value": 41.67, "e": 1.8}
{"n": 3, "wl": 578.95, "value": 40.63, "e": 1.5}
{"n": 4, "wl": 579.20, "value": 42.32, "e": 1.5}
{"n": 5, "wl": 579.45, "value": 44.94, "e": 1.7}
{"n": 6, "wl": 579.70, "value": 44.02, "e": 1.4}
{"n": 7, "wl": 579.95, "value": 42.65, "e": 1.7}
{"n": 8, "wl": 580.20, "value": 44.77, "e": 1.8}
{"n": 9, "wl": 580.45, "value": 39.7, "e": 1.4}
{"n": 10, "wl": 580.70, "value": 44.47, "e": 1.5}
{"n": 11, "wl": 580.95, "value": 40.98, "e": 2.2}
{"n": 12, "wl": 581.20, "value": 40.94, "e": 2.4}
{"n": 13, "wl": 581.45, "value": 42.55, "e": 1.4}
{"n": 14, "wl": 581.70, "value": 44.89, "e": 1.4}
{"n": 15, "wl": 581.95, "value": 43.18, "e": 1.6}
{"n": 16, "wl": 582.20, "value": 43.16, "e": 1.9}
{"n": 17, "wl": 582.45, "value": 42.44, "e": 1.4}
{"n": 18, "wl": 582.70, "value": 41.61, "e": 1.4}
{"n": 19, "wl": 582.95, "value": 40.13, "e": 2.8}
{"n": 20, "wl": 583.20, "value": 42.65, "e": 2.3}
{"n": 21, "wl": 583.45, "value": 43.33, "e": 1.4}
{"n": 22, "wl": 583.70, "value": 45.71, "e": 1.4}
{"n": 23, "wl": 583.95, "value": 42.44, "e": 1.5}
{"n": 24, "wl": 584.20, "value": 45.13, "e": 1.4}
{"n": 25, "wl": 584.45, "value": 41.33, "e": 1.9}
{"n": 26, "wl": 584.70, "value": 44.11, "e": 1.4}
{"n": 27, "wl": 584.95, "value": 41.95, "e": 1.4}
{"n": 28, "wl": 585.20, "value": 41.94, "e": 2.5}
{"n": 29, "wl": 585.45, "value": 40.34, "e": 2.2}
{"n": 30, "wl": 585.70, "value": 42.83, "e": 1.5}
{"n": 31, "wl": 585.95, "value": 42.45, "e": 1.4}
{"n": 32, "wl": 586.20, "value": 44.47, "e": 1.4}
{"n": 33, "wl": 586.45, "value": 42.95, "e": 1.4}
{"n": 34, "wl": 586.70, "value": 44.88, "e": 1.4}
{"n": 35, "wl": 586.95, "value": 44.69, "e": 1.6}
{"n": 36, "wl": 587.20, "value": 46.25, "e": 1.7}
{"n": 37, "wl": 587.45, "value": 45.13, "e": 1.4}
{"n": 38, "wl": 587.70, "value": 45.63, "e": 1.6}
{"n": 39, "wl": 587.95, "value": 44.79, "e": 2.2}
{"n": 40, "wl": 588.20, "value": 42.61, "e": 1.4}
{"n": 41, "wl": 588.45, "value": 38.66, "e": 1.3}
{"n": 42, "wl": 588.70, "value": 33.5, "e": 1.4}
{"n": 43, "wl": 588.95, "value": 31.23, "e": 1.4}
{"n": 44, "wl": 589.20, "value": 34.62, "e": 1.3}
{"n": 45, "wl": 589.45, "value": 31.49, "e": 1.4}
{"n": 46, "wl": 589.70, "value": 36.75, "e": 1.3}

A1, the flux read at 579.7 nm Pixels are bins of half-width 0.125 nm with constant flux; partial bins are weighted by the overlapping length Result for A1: 44.02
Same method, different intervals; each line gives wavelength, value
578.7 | 41.67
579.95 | 42.65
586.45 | 42.95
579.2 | 42.32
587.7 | 45.63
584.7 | 44.11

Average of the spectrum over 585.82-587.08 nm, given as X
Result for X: 43.9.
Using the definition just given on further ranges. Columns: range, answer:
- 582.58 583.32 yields 41.5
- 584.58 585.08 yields 43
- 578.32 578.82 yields 41.2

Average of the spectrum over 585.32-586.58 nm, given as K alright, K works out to 42.6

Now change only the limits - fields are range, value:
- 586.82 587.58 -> 45.4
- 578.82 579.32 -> 41.5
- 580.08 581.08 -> 42.5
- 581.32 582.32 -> 43.4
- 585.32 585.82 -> 41.6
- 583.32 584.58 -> 43.6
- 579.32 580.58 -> 43.2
